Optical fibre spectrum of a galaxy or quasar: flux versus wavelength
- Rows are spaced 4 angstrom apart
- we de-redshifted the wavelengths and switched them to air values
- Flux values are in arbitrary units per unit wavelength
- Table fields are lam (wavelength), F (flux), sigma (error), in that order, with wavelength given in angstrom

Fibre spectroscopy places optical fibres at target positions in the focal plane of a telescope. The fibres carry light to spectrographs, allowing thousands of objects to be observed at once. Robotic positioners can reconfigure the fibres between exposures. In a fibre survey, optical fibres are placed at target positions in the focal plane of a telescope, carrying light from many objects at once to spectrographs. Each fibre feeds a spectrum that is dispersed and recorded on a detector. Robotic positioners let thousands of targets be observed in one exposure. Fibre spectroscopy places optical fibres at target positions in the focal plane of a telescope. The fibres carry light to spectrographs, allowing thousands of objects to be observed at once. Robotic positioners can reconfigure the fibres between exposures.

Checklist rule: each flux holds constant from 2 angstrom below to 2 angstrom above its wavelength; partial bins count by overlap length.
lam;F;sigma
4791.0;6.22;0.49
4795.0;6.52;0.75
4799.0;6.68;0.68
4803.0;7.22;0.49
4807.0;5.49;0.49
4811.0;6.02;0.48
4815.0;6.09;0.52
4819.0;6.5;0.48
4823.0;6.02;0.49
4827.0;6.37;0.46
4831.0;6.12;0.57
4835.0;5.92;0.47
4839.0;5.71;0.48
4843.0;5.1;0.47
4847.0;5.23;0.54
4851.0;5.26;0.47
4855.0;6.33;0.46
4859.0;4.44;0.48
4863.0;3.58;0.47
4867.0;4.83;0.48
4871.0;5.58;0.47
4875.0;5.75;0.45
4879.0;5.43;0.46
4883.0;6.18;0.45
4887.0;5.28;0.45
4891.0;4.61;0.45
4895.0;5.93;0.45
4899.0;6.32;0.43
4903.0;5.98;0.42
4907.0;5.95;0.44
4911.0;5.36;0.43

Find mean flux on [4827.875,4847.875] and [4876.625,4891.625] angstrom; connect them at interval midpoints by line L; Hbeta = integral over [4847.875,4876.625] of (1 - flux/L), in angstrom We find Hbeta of 2.4 angstrom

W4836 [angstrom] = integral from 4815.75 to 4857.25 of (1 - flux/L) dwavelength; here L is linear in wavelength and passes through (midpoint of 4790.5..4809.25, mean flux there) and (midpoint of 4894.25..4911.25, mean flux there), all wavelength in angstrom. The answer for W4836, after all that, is 2.8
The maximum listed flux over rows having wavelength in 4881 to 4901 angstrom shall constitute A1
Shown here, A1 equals 6.32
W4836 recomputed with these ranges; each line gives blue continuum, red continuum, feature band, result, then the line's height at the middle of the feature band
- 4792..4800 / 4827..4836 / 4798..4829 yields 0.2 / 6.33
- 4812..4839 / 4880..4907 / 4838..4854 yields 1.7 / 6.01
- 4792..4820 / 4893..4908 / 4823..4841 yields 0.7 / 6.27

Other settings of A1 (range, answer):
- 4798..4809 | 7.22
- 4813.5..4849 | 6.5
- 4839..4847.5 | 5.71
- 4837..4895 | 6.33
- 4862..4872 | 5.58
